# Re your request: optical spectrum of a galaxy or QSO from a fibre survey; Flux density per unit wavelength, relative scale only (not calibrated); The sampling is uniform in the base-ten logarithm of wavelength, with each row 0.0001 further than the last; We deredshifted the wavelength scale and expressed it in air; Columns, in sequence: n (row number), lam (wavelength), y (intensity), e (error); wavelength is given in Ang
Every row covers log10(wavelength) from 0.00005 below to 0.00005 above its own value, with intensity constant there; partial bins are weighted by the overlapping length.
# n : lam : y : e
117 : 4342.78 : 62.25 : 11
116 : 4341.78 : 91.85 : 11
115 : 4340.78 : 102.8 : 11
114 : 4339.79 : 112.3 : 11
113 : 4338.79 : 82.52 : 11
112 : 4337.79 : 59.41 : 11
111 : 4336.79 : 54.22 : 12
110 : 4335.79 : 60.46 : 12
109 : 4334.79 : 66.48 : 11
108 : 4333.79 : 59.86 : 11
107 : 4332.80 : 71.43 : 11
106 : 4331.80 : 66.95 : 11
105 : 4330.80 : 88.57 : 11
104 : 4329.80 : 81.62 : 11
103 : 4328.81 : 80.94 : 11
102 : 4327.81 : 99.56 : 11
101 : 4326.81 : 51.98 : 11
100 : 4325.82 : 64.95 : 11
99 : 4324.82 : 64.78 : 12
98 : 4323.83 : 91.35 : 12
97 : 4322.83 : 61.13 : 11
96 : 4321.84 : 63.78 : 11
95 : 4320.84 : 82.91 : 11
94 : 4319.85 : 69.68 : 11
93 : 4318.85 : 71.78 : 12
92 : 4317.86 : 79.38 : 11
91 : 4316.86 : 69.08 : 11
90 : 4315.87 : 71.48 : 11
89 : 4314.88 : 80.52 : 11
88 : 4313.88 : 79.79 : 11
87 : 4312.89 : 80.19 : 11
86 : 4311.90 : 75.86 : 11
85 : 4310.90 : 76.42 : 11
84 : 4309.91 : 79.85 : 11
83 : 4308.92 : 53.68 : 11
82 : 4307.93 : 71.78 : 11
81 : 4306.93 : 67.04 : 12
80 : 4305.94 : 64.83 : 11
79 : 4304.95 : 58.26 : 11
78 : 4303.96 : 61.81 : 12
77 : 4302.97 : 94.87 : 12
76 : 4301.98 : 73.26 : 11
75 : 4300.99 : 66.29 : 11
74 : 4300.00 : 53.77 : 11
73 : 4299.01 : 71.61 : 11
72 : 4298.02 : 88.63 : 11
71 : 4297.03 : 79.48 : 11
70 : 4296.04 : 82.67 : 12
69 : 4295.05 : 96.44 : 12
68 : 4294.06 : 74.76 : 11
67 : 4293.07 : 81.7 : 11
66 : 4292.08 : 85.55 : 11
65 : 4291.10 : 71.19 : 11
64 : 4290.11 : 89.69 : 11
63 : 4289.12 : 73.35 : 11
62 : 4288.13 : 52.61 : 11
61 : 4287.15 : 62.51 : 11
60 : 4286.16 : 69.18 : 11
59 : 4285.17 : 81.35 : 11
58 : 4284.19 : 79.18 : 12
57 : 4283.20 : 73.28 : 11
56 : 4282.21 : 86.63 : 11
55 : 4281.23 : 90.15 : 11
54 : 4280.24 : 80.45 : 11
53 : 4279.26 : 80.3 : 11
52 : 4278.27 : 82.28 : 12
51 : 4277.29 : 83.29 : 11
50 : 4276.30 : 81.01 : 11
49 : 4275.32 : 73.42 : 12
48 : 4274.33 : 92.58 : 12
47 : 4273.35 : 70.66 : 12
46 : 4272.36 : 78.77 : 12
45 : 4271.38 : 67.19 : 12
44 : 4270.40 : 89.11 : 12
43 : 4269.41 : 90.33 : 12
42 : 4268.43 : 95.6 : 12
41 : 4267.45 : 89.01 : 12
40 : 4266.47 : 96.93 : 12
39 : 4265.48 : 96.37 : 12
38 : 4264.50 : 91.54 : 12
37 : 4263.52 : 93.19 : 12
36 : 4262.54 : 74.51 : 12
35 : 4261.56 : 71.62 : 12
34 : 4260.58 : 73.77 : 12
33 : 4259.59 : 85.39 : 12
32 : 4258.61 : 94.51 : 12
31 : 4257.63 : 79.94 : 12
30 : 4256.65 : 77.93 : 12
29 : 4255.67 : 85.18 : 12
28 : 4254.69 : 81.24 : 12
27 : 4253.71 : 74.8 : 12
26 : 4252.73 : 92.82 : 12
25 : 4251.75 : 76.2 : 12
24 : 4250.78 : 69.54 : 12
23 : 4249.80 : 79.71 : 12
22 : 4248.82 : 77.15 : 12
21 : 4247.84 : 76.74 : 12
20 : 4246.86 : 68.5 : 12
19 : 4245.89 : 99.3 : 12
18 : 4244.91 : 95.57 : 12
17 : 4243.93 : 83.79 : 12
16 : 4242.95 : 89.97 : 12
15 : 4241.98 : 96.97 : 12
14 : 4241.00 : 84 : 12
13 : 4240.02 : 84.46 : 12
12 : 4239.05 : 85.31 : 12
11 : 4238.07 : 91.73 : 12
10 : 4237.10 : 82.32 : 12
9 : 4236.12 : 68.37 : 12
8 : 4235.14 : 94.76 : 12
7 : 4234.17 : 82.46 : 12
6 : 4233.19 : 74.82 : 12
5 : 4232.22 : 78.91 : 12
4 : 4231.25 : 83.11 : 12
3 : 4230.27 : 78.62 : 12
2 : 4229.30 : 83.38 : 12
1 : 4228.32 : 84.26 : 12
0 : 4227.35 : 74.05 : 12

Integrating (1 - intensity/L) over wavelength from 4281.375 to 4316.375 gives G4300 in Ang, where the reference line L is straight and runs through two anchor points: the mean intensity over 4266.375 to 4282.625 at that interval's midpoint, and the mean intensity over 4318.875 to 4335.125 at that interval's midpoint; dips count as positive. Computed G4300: 1.76 Ang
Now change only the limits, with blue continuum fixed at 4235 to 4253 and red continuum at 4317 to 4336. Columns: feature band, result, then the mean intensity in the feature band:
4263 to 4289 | -0.7 Ang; 81.7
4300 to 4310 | 1.0 Ang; 68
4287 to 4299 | -0.2 Ang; 78.4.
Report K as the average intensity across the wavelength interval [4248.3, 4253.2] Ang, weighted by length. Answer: 79.1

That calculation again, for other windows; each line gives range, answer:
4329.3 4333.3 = 77.2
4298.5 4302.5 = 66.5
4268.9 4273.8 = 79.3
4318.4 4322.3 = 72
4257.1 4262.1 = 80.9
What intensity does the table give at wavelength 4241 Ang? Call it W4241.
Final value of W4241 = 84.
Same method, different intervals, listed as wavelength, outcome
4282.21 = 86.63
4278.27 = 82.28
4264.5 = 91.54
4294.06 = 74.76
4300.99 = 66.29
